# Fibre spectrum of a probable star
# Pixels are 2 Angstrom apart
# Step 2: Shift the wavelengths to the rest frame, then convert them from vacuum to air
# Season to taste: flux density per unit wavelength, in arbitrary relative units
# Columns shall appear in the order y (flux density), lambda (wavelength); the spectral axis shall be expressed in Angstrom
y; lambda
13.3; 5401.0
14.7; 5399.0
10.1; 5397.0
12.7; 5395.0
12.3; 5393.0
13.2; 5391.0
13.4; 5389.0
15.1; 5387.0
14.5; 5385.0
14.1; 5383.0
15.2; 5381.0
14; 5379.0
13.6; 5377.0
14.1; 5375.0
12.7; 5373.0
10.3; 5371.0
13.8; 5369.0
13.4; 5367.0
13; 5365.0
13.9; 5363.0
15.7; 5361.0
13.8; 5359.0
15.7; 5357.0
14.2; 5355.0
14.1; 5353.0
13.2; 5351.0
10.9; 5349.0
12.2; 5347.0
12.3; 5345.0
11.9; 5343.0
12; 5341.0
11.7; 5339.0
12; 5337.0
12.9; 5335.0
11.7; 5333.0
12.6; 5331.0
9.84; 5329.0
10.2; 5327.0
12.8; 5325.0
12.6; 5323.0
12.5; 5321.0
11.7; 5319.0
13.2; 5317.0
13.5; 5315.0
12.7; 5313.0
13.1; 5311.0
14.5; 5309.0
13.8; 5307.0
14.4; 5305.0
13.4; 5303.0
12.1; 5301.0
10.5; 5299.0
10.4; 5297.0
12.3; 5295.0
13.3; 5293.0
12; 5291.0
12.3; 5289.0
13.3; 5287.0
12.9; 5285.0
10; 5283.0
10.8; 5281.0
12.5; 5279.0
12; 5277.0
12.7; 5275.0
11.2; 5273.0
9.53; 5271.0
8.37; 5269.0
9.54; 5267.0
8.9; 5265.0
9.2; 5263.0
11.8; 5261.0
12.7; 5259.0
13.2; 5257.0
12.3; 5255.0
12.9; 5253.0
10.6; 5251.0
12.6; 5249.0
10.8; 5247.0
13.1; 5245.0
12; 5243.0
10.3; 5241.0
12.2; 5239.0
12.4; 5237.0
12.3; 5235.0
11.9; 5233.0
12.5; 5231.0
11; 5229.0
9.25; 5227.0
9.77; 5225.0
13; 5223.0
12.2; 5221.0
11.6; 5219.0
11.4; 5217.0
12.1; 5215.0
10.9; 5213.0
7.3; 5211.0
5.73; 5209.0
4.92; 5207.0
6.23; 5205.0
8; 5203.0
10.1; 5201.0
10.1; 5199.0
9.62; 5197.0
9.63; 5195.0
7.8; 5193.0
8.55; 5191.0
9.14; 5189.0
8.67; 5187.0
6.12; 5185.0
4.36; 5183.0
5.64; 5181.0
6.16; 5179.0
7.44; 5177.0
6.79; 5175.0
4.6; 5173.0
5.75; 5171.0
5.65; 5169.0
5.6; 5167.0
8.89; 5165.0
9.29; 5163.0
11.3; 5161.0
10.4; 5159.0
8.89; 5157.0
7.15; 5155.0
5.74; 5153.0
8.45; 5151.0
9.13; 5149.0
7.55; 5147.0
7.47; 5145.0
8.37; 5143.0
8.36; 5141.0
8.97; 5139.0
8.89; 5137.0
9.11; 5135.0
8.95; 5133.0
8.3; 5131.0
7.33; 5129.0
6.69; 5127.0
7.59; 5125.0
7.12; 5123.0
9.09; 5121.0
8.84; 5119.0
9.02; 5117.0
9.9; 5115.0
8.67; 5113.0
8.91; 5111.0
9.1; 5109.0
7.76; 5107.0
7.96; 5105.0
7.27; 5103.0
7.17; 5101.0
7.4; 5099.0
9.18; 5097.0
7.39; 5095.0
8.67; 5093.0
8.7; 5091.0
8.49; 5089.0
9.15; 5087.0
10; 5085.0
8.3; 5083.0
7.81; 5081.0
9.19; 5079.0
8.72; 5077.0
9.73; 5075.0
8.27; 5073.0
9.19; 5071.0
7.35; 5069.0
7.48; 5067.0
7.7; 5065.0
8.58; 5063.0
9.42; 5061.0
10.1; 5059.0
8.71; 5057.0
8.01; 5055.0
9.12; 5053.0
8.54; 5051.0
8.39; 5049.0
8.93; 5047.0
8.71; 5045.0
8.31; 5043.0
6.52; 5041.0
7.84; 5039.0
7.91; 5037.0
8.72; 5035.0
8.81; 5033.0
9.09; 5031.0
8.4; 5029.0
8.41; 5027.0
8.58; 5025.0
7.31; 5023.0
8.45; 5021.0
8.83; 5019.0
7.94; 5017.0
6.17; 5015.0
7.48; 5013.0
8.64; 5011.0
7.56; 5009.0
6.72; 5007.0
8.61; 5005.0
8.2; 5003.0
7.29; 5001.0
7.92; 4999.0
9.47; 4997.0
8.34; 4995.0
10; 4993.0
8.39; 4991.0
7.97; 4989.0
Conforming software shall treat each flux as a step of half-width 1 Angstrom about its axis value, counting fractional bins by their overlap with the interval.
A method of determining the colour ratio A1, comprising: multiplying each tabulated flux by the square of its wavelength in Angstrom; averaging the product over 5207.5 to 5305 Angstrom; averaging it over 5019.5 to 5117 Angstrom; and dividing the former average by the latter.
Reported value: 1.44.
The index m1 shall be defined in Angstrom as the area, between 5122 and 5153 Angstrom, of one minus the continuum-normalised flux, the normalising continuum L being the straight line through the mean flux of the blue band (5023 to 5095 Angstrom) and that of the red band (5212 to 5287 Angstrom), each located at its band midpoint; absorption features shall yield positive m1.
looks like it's 5.3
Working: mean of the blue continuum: 8.53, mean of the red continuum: 11.4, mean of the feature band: 8.07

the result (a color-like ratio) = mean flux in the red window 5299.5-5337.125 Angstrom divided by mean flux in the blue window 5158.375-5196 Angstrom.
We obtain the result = 1.69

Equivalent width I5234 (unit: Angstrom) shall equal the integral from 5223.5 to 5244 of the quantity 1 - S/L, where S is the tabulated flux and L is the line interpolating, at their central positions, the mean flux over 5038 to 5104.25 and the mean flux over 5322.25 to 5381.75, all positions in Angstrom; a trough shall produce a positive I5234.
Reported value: -0.7 Angstrom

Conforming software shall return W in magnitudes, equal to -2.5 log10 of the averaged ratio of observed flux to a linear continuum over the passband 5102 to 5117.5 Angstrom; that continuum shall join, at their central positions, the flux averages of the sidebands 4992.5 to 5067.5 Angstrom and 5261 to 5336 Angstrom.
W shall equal 0.097 mag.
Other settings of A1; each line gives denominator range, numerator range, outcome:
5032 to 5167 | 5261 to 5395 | 1.62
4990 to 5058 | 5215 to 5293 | 1.53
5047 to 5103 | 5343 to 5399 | 1.76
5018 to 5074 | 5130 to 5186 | 0.94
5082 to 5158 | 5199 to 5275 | 1.35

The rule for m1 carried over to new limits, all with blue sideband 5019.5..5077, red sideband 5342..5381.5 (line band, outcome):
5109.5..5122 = 0.58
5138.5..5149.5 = 1.90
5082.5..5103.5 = 1.81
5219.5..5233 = -0.11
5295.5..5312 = -0.38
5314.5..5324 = 0.04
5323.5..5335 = 1.13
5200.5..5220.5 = 3.88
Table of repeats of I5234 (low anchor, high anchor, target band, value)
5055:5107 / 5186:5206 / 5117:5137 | 0.9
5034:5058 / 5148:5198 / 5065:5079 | -0.5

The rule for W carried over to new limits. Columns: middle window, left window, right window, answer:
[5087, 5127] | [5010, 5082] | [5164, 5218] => -0.03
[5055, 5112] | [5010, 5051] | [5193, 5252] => 0.04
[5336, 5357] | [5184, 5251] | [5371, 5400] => 0.01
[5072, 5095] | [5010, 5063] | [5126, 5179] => -0.08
